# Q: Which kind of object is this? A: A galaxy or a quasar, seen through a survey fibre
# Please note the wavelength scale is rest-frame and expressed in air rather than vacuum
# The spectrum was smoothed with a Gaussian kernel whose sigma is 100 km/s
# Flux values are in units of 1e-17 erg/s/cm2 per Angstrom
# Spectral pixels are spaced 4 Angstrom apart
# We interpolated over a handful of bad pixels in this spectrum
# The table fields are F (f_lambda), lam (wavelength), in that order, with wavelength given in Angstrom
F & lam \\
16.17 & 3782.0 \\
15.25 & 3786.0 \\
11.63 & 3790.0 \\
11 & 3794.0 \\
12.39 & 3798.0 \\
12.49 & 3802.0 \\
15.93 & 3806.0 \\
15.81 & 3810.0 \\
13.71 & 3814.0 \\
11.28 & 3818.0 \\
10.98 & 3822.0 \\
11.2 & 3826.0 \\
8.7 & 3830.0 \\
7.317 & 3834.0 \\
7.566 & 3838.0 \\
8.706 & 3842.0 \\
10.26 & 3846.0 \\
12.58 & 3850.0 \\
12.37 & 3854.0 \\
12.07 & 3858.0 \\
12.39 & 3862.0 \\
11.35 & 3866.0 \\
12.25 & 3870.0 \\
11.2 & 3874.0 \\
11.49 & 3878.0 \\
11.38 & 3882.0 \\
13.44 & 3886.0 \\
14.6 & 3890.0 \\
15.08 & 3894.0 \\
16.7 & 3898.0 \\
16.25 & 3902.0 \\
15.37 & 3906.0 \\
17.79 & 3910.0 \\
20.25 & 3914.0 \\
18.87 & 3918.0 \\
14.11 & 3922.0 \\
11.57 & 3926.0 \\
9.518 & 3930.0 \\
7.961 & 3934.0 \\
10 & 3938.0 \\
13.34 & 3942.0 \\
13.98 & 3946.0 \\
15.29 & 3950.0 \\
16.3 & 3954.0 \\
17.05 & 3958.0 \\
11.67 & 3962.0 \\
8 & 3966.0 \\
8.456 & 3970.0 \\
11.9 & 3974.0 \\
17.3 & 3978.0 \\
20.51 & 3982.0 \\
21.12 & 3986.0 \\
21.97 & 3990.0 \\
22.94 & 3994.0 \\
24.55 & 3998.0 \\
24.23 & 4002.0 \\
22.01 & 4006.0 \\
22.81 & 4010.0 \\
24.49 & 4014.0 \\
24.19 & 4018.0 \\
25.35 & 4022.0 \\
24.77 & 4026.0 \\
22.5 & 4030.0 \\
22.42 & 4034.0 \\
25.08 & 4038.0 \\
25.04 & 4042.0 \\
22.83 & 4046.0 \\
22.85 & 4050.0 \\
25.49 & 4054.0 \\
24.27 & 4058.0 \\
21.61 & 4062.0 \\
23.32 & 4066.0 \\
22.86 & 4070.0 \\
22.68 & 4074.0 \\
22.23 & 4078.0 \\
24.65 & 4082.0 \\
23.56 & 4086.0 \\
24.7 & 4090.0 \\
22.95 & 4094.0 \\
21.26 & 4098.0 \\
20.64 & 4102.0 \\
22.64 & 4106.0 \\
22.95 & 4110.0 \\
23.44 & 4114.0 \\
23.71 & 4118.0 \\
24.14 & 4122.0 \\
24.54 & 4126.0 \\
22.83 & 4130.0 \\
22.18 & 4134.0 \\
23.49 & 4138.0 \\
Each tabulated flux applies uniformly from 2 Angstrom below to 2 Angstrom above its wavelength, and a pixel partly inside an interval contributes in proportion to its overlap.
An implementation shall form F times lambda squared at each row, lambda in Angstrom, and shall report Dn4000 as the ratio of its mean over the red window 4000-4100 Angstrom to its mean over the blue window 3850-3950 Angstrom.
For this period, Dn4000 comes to 1.9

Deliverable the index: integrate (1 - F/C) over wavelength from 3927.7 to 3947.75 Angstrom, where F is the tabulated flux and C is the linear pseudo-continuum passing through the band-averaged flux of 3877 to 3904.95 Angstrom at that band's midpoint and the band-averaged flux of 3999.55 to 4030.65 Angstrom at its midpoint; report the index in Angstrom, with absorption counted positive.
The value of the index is 7.8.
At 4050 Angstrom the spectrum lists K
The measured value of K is 22.85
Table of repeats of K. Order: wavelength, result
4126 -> 24.54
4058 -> 24.27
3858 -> 12.07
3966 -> 8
